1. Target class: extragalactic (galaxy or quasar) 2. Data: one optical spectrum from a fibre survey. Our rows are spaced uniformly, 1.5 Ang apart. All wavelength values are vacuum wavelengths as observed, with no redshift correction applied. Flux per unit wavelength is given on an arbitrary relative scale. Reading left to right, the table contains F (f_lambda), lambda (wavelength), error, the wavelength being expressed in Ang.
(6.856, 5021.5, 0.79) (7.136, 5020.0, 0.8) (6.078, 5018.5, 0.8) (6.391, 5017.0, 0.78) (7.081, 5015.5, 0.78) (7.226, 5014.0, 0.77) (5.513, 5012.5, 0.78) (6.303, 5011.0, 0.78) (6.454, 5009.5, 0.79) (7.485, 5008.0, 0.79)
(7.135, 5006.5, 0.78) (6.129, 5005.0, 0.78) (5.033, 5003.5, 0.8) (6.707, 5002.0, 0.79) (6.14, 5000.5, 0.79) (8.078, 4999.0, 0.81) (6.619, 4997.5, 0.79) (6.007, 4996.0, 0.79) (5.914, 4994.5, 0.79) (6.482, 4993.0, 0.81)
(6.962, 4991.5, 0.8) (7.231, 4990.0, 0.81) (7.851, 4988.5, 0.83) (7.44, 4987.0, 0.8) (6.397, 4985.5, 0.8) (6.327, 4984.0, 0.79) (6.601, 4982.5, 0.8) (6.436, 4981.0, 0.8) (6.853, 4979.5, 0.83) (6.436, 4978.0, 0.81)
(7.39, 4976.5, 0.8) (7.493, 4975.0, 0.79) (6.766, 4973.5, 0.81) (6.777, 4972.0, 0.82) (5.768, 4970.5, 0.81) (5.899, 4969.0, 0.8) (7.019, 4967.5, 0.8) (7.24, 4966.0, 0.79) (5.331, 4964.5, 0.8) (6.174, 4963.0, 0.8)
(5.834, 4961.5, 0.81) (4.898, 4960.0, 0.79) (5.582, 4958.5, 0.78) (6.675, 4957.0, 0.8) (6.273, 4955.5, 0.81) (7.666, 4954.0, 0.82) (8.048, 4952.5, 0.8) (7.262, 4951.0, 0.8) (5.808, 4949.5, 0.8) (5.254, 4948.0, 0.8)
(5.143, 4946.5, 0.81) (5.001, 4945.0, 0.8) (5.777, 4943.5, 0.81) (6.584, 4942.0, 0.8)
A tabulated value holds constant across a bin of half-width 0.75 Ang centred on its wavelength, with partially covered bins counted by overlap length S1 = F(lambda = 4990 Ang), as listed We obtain 7.231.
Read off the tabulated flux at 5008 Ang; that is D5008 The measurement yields 7.485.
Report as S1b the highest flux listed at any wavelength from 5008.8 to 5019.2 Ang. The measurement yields 7.226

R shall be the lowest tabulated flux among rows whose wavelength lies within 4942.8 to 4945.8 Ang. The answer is 5.001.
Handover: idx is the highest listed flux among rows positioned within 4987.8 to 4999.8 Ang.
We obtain 8.078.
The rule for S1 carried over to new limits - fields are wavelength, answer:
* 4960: 4.898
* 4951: 7.262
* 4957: 6.675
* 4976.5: 7.39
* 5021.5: 6.856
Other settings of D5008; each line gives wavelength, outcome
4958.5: 5.582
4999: 8.078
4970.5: 5.768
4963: 6.174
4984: 6.327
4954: 7.666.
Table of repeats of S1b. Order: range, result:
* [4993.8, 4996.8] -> 6.007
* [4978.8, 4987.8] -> 7.44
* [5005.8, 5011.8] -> 7.485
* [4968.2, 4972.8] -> 6.777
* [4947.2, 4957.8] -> 8.048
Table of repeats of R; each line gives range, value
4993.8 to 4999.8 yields 5.914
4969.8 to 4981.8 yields 5.768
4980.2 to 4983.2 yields 6.436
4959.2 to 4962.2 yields 4.898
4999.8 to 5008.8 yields 5.033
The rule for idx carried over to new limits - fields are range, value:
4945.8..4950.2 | 5.808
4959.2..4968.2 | 7.24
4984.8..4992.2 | 7.851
